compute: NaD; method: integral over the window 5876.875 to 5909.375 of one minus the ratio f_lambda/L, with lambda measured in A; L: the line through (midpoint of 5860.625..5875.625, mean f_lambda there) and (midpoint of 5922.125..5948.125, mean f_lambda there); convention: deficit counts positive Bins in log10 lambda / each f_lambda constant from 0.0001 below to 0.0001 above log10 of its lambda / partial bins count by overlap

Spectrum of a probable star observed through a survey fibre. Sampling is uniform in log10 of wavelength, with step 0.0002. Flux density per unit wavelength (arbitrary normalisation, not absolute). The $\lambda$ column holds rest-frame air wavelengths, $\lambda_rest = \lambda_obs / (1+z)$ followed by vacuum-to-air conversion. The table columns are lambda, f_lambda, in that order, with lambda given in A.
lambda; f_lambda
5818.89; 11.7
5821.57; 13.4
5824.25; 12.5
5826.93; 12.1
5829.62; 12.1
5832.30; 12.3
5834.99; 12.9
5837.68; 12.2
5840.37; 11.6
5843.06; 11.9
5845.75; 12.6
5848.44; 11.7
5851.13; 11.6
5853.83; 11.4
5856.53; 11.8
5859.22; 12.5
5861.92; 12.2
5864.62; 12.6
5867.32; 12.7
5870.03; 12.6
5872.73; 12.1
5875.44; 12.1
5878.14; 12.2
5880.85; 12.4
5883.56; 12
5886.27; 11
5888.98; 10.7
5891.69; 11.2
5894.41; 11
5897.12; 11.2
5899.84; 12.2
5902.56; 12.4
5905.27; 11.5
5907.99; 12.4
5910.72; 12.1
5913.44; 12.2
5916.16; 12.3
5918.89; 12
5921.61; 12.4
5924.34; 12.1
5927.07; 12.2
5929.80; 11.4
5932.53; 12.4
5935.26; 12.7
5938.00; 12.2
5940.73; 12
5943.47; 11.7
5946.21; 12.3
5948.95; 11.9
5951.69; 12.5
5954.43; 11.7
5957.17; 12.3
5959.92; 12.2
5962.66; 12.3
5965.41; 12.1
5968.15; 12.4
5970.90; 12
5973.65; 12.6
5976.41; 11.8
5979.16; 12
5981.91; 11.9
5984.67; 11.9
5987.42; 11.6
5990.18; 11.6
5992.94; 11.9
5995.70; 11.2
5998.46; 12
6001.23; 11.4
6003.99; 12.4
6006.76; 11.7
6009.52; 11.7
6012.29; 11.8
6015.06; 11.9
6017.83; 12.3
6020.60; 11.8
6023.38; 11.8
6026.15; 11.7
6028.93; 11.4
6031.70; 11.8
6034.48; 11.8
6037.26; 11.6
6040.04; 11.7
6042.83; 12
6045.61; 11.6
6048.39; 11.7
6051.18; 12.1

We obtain 1.6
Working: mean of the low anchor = 12.4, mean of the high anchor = 12.1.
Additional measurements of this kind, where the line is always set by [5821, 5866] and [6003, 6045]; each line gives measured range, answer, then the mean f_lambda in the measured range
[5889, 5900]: 0.8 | 11.2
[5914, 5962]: -0.6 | 12.1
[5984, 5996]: 0.2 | 11.7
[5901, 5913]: -0.1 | 12.1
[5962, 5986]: -0.4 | 12.1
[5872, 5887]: 0.1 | 12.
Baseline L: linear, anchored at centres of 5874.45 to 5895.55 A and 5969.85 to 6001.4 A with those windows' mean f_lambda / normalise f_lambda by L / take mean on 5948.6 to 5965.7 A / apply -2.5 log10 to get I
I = -0.036 mag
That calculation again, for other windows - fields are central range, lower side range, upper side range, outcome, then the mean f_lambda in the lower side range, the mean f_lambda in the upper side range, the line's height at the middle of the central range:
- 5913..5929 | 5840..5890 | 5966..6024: -0.02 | 12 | 11.9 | 12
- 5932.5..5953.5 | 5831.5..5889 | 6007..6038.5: -0.02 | 12.1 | 11.8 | 11.9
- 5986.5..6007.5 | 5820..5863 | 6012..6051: 0.01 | 12.2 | 11.8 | 11.9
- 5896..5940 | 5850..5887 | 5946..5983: 0.00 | 12.1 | 12.1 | 12.1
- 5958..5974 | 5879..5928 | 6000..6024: -0.03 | 11.9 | 11.9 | 11.9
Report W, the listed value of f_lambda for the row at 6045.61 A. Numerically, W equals 11.6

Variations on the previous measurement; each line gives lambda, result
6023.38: 11.8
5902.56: 12.4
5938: 12.2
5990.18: 11.6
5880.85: 12.4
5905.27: 11.5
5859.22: 12.5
